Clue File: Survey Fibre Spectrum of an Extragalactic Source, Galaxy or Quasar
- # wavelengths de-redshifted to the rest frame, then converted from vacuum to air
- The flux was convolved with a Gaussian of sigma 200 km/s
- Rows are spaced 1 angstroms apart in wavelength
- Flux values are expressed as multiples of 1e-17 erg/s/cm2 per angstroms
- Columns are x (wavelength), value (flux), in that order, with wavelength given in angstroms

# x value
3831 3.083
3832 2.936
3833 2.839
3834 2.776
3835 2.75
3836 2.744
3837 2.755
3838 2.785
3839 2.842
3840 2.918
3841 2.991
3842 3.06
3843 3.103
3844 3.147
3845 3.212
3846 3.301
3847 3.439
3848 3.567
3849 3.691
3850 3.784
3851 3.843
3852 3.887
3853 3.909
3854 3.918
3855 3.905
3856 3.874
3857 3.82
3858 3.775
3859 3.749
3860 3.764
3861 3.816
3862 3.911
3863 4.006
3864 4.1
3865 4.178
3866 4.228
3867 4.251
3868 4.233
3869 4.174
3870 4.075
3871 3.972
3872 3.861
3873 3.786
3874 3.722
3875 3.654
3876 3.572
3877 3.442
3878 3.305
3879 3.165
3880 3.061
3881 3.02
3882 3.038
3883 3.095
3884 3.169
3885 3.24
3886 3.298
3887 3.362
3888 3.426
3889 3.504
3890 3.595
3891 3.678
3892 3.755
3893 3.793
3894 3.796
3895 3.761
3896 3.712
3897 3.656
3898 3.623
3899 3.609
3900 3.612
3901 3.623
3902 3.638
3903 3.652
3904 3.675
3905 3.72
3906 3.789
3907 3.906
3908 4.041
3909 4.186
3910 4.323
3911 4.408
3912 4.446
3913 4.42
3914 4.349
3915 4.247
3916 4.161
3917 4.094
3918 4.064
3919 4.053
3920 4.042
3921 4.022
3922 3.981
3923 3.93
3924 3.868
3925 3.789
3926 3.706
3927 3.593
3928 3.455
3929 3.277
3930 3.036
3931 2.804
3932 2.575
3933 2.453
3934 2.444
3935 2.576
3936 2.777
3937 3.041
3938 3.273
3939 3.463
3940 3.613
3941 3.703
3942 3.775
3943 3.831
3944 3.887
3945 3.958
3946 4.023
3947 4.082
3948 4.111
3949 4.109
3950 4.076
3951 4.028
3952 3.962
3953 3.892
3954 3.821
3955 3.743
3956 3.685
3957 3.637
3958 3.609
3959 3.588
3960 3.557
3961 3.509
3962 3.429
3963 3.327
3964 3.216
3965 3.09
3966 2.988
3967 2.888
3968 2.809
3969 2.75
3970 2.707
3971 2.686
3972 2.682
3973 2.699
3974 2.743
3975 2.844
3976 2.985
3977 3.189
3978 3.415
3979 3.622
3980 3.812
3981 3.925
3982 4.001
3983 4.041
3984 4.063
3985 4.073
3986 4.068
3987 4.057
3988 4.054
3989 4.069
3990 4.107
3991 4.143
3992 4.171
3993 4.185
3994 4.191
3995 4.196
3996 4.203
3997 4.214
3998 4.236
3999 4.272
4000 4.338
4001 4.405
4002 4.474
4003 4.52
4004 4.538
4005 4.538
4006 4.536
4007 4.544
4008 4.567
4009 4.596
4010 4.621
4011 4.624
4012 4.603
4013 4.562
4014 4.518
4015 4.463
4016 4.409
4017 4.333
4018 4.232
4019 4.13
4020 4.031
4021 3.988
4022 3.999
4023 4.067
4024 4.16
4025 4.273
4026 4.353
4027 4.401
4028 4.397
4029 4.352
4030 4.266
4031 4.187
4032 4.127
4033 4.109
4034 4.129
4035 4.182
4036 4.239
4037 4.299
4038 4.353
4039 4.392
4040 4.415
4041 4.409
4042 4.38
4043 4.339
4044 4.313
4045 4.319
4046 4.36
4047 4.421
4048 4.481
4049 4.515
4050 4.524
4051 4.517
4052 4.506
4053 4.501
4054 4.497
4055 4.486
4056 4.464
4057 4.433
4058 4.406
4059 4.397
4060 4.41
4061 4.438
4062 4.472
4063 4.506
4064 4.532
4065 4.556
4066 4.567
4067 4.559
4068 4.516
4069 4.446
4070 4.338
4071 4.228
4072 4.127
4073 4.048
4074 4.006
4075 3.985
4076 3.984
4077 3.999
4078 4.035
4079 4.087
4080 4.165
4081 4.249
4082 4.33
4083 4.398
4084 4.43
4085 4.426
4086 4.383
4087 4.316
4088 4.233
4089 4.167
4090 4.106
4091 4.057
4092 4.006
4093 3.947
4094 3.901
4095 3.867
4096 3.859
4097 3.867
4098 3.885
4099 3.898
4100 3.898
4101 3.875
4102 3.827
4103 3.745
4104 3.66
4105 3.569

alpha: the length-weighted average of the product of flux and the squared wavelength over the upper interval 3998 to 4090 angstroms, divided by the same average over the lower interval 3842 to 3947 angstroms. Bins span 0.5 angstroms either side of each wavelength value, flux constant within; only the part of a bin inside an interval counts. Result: 1.3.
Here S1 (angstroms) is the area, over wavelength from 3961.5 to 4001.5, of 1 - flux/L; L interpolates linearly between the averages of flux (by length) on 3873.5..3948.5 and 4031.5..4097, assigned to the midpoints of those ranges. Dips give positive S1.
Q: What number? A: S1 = 3.2 angstroms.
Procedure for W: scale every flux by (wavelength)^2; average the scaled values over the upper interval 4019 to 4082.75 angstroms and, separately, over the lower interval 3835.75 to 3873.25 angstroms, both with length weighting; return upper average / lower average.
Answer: 1.30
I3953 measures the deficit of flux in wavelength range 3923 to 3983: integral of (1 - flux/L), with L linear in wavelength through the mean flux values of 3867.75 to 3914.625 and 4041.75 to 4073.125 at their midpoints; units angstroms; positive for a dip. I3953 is 8.6 angstroms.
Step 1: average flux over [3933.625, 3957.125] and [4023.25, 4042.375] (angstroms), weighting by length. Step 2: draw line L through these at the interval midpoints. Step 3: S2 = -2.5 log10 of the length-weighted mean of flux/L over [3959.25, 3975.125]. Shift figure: 0.26 mag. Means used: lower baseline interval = 3.65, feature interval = 3.01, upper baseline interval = 4.28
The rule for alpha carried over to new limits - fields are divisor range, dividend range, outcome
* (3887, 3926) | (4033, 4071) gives 1.22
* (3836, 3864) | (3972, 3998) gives 1.16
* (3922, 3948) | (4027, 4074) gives 1.35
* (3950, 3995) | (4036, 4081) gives 1.28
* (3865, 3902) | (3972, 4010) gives 1.17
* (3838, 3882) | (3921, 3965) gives 1.02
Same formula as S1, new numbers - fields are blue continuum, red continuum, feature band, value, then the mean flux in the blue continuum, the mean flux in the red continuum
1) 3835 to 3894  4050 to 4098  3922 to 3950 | 2.41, 3.55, 4.27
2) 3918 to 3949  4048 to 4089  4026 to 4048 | -0.81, 3.52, 4.35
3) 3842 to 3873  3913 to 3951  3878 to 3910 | 1.38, 3.8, 3.64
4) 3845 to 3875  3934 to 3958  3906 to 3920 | -1.65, 3.87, 3.67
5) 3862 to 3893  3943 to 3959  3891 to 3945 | 1.35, 3.64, 3.9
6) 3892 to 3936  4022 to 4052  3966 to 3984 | 3.72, 3.71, 4.32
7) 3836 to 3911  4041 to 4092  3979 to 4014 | -1.69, 3.62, 4.34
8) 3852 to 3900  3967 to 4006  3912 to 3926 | -1.32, 3.69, 3.79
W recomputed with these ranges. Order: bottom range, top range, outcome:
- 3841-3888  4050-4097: 1.31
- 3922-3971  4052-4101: 1.31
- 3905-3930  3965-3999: 0.94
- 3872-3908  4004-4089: 1.33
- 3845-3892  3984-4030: 1.26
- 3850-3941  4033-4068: 1.30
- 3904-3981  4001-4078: 1.29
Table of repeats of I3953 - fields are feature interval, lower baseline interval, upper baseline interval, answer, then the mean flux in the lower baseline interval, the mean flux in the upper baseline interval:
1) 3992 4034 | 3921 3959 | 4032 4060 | -2.12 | 3.56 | 4.38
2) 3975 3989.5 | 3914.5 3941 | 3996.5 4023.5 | 1.08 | 3.48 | 4.38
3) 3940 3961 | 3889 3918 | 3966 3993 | -1.12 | 3.9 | 3.49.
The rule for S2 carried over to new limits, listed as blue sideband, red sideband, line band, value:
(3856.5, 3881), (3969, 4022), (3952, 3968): 0.14 mag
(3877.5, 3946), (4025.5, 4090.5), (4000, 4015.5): -0.11 mag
